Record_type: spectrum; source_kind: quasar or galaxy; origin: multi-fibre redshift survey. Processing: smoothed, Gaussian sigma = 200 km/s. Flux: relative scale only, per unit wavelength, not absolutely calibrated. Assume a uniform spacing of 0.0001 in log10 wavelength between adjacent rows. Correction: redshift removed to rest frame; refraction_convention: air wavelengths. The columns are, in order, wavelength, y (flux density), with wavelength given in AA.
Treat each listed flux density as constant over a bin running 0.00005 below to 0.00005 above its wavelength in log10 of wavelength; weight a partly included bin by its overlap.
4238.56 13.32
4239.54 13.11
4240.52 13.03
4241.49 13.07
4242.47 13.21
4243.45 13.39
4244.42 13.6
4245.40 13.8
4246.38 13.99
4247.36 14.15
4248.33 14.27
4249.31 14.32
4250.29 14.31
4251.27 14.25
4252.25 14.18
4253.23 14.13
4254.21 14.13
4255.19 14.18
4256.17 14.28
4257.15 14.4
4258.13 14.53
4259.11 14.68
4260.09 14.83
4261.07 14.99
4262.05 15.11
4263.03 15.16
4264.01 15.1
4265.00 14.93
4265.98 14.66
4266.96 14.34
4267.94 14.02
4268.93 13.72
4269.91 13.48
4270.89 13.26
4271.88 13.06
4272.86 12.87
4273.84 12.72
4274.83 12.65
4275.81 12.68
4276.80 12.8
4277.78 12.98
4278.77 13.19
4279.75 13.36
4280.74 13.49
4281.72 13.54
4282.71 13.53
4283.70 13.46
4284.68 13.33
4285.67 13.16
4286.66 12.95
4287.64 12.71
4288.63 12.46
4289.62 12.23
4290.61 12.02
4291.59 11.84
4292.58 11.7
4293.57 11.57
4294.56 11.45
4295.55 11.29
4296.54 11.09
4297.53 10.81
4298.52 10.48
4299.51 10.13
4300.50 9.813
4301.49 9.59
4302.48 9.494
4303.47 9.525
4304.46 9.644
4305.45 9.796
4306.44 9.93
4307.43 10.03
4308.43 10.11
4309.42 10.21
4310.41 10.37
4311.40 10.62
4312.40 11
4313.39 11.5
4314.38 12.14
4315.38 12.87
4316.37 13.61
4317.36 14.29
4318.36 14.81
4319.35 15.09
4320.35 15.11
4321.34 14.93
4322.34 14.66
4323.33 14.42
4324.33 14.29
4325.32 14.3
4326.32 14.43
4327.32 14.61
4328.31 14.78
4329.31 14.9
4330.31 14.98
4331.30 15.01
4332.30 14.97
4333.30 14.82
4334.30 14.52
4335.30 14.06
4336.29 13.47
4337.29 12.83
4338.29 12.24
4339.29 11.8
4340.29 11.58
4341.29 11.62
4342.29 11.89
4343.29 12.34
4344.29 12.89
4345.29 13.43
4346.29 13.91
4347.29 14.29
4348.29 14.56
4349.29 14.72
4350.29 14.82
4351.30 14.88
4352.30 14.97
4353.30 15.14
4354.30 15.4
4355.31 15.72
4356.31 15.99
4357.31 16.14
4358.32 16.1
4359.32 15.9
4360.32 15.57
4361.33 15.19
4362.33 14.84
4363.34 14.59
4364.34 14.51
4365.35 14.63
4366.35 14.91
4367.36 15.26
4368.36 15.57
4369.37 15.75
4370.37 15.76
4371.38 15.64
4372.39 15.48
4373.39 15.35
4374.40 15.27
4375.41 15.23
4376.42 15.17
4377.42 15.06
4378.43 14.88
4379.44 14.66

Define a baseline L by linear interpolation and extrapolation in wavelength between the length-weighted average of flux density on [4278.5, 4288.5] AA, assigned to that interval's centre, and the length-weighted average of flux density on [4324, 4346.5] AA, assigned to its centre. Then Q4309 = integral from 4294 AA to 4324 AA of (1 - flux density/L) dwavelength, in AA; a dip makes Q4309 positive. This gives 4.0 AA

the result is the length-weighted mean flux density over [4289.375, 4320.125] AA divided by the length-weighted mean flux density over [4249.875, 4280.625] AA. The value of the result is 0.8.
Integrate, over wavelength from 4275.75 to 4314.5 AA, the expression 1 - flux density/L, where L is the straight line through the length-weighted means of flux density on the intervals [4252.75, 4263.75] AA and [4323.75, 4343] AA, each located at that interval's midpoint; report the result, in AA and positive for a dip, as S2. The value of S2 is 7.3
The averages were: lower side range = 14.6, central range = 11.5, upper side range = 13.7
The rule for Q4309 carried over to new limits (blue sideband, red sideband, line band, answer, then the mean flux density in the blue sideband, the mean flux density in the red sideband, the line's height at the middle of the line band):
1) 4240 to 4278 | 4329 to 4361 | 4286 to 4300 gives 2.40 AA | 13.9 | 14.2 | 14.1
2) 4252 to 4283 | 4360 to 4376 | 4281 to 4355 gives 9.05 AA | 13.9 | 15.2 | 14.6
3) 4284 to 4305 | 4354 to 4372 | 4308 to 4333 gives -1.24 AA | 11.3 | 15.4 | 12.9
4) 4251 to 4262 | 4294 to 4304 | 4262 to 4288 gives -1.81 AA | 14.4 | 10.4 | 12.7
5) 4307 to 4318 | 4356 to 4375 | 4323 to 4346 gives -0.97 AA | 11.6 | 15.4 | 13.2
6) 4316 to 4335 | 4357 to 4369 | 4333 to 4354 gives 1.94 AA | 14.7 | 15.3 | 14.9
